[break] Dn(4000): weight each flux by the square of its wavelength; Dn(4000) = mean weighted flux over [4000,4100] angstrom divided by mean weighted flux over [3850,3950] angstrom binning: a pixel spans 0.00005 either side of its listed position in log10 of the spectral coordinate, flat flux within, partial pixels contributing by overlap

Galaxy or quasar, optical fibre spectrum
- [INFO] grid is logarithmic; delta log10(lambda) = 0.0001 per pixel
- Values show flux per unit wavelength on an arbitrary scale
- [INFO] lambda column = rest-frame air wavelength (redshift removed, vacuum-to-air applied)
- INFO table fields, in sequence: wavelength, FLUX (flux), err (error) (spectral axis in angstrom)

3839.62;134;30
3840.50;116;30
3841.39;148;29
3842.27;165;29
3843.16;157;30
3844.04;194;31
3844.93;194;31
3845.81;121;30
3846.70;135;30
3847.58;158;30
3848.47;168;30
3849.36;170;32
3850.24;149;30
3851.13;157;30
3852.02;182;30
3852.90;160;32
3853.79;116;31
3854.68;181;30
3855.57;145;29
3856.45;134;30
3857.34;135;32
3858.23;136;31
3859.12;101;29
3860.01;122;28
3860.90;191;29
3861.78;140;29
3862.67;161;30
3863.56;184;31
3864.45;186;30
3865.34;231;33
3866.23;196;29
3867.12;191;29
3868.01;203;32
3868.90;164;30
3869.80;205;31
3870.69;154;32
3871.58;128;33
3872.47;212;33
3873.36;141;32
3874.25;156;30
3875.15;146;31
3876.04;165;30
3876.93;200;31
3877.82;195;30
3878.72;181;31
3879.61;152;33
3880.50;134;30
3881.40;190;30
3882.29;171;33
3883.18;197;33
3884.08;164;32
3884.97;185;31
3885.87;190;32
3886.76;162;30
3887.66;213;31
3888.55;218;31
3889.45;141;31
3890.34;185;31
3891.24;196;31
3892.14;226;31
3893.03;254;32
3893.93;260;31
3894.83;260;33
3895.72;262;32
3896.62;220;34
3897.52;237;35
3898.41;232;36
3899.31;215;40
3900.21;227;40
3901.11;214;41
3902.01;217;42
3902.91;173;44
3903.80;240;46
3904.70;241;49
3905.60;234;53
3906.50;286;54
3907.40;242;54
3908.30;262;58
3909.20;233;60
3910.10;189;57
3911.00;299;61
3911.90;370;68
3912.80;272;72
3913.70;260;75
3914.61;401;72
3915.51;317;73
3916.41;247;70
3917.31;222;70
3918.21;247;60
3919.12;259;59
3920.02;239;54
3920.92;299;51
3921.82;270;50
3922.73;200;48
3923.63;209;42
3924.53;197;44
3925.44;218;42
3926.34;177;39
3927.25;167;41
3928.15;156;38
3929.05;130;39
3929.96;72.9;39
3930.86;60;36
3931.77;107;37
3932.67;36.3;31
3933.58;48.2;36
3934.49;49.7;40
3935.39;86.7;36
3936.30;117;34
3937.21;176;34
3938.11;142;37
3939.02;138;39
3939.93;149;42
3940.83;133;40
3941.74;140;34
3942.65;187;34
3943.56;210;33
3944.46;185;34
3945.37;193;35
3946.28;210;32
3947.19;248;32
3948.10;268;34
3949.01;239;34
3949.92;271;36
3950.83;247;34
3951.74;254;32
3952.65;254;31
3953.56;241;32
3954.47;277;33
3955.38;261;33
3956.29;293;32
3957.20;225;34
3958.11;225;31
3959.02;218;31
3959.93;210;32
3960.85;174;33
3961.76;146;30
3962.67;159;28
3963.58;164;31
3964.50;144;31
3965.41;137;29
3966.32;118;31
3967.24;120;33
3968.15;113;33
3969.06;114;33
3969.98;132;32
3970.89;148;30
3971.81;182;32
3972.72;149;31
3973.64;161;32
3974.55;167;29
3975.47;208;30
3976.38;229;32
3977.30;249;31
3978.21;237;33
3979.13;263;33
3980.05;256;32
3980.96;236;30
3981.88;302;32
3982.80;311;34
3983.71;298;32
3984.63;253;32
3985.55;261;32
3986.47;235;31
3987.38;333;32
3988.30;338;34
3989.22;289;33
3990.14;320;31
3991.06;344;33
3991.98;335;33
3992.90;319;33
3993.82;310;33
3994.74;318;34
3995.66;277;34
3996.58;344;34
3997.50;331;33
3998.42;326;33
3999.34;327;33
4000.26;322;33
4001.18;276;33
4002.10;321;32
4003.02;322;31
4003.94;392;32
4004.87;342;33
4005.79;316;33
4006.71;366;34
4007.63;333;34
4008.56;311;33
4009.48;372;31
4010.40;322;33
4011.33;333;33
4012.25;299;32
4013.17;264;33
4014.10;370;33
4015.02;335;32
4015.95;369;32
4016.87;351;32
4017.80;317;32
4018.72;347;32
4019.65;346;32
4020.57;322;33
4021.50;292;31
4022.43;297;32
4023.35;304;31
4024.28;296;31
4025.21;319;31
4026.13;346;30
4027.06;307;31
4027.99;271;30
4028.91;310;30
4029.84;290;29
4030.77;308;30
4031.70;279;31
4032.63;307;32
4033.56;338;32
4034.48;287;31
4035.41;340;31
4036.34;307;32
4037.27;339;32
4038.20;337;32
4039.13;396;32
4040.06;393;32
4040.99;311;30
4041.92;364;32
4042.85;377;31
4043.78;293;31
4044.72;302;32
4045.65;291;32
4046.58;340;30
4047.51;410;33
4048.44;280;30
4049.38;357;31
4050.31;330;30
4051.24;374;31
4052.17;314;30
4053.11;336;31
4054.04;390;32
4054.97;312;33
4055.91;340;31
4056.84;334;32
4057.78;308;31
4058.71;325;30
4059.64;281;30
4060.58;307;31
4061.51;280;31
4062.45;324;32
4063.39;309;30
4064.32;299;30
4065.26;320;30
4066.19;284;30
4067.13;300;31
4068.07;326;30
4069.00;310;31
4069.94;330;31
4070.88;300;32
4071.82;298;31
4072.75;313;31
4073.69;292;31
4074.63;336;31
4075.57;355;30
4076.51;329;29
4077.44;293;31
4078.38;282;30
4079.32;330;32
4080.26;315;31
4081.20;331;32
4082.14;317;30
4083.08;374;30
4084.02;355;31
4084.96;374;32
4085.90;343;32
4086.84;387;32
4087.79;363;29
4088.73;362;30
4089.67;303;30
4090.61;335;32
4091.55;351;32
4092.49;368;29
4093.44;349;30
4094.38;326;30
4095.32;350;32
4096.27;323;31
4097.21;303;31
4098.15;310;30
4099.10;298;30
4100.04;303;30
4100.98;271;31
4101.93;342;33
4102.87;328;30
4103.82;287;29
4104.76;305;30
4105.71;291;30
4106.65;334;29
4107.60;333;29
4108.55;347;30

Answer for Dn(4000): 1.83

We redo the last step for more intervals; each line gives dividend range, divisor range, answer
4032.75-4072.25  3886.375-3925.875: 1.46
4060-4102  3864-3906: 1.81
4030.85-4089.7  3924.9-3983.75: 1.88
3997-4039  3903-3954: 1.64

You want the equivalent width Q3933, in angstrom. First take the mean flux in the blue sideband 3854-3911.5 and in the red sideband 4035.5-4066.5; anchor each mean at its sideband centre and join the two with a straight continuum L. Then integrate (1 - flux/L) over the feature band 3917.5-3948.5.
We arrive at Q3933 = 8.61 angstrom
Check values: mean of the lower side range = 194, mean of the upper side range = 330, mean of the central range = 169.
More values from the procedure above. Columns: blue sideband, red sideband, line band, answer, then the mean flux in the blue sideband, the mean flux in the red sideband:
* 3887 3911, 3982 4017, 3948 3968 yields 5.1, 227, 320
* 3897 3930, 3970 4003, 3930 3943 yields 7.2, 236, 272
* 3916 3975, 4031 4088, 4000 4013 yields -3.5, 181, 327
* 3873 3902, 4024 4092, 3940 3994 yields 7.2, 197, 326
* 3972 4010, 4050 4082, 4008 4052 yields -3.0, 292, 318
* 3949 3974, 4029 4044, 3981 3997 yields -4.1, 191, 329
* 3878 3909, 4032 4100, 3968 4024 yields -1.3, 211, 328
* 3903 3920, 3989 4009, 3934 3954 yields 7.0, 265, 325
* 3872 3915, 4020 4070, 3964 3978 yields 5.8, 217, 321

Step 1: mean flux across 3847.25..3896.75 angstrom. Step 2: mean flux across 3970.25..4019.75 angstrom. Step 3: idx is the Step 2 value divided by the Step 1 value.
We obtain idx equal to 1.7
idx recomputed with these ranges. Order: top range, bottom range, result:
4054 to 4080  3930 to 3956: 1.79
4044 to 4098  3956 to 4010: 1.28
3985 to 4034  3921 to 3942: 2.26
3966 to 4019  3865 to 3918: 1.30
